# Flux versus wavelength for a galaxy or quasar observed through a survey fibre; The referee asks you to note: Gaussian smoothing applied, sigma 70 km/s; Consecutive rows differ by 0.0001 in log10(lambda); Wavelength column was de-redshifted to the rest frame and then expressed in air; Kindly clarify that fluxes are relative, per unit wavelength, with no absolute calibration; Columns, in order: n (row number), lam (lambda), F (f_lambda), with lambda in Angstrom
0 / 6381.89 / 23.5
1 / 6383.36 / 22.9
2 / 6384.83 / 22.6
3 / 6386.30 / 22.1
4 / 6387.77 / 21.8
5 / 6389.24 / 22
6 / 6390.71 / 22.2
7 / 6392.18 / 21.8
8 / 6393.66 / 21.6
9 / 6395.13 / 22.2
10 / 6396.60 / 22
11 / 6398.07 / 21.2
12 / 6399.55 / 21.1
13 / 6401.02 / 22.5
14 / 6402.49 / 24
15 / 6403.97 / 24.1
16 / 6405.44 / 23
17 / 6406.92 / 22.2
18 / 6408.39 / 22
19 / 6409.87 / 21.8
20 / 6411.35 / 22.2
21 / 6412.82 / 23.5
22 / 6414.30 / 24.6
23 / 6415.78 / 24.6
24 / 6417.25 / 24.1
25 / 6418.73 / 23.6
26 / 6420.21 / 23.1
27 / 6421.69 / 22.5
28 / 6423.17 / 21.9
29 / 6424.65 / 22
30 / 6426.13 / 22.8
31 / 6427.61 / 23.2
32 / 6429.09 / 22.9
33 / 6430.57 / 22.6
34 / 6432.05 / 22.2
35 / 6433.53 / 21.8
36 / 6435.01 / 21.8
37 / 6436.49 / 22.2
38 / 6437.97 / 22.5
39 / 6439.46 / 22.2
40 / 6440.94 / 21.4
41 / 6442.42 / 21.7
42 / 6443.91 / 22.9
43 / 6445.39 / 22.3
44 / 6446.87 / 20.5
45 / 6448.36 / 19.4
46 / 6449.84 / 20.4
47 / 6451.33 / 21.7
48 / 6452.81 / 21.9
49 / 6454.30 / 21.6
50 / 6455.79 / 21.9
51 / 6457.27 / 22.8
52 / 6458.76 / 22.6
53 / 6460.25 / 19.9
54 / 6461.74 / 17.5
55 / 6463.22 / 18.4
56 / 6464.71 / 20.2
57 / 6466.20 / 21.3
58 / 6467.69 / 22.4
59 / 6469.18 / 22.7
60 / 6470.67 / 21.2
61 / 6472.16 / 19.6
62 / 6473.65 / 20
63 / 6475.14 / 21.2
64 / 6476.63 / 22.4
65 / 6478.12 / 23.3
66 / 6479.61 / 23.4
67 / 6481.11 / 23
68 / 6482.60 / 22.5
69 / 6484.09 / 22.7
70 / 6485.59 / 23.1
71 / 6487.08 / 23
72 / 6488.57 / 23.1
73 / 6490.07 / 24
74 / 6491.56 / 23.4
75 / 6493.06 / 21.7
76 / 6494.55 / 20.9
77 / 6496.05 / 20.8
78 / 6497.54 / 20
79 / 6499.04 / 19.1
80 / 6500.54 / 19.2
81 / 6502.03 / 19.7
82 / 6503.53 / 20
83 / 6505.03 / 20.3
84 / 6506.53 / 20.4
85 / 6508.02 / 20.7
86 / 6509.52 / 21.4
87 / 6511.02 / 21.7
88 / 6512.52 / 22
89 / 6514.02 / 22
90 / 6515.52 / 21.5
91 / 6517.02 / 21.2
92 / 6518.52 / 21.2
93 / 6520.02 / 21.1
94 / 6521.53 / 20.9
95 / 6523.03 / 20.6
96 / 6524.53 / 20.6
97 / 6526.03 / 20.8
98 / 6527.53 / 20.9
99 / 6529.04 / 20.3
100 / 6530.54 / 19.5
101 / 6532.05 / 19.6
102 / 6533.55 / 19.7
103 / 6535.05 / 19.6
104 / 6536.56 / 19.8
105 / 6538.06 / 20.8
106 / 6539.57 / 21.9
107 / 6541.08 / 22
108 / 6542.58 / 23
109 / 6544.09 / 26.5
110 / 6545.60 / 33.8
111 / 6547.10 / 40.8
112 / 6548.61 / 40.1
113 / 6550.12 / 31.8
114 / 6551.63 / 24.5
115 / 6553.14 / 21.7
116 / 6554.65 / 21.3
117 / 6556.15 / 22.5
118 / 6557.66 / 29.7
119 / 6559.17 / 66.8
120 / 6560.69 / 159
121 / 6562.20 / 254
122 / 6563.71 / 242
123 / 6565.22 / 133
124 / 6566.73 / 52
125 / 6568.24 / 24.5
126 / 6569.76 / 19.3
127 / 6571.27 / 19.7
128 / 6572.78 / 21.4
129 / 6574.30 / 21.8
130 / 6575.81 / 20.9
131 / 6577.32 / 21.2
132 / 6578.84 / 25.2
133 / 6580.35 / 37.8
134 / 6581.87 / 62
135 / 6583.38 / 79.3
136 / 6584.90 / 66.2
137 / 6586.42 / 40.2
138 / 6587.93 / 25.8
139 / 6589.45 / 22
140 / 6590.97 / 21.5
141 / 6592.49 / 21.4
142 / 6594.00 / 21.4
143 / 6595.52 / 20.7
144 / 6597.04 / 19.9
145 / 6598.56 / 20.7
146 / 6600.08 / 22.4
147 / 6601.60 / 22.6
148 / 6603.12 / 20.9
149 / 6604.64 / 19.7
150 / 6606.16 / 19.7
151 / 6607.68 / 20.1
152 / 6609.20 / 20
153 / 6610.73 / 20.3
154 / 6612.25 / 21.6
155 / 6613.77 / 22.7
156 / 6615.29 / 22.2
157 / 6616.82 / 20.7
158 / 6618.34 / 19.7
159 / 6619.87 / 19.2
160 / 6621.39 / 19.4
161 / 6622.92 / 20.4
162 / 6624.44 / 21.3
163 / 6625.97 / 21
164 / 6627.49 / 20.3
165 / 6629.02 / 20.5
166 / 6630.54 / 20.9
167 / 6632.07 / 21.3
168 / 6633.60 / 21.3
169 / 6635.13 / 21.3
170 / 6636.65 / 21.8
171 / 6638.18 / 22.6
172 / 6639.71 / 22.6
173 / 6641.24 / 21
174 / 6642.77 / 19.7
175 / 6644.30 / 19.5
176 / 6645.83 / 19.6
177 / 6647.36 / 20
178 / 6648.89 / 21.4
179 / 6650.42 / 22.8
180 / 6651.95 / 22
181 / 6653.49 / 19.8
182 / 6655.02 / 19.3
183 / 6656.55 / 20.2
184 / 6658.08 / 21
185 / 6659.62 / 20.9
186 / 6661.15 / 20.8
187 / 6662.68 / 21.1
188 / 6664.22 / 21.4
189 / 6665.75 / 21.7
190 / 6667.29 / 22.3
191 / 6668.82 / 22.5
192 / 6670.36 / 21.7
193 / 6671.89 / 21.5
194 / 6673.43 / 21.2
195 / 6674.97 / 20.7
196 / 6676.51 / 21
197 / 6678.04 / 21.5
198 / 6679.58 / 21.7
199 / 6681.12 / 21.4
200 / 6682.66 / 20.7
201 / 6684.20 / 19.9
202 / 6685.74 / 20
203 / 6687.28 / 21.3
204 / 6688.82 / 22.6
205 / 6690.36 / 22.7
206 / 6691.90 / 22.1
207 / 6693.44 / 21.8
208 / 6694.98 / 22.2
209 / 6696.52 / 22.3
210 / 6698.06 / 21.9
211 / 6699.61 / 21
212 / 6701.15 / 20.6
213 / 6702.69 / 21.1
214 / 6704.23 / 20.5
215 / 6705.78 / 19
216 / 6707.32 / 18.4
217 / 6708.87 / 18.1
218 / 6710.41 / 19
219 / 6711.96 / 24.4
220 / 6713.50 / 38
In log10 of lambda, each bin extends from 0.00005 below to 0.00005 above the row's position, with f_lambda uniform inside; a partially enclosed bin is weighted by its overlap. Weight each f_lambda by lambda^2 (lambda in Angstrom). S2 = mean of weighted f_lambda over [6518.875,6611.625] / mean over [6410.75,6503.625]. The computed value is 1.80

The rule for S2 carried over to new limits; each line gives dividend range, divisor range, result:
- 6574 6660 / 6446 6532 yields 1.19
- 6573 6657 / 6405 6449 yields 1.15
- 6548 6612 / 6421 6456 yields 2.14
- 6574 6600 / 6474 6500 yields 1.50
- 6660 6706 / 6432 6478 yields 1.07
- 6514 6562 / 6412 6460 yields 1.48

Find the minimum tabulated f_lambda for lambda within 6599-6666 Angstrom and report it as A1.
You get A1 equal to 19.2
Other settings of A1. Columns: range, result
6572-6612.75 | 19.7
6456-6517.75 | 17.5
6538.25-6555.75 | 21.3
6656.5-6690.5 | 19.9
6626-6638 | 20.3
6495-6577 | 19.1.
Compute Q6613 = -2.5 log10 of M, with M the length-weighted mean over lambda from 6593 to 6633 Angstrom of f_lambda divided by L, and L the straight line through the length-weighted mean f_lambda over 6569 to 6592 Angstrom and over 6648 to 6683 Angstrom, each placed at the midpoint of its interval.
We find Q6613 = 0.352 mag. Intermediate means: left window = 33.5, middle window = 20.8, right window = 21.2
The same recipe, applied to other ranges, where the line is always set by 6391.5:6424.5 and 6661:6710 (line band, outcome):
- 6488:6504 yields 0.06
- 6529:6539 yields 0.11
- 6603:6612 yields 0.07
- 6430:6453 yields 0.04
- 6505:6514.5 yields 0.04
